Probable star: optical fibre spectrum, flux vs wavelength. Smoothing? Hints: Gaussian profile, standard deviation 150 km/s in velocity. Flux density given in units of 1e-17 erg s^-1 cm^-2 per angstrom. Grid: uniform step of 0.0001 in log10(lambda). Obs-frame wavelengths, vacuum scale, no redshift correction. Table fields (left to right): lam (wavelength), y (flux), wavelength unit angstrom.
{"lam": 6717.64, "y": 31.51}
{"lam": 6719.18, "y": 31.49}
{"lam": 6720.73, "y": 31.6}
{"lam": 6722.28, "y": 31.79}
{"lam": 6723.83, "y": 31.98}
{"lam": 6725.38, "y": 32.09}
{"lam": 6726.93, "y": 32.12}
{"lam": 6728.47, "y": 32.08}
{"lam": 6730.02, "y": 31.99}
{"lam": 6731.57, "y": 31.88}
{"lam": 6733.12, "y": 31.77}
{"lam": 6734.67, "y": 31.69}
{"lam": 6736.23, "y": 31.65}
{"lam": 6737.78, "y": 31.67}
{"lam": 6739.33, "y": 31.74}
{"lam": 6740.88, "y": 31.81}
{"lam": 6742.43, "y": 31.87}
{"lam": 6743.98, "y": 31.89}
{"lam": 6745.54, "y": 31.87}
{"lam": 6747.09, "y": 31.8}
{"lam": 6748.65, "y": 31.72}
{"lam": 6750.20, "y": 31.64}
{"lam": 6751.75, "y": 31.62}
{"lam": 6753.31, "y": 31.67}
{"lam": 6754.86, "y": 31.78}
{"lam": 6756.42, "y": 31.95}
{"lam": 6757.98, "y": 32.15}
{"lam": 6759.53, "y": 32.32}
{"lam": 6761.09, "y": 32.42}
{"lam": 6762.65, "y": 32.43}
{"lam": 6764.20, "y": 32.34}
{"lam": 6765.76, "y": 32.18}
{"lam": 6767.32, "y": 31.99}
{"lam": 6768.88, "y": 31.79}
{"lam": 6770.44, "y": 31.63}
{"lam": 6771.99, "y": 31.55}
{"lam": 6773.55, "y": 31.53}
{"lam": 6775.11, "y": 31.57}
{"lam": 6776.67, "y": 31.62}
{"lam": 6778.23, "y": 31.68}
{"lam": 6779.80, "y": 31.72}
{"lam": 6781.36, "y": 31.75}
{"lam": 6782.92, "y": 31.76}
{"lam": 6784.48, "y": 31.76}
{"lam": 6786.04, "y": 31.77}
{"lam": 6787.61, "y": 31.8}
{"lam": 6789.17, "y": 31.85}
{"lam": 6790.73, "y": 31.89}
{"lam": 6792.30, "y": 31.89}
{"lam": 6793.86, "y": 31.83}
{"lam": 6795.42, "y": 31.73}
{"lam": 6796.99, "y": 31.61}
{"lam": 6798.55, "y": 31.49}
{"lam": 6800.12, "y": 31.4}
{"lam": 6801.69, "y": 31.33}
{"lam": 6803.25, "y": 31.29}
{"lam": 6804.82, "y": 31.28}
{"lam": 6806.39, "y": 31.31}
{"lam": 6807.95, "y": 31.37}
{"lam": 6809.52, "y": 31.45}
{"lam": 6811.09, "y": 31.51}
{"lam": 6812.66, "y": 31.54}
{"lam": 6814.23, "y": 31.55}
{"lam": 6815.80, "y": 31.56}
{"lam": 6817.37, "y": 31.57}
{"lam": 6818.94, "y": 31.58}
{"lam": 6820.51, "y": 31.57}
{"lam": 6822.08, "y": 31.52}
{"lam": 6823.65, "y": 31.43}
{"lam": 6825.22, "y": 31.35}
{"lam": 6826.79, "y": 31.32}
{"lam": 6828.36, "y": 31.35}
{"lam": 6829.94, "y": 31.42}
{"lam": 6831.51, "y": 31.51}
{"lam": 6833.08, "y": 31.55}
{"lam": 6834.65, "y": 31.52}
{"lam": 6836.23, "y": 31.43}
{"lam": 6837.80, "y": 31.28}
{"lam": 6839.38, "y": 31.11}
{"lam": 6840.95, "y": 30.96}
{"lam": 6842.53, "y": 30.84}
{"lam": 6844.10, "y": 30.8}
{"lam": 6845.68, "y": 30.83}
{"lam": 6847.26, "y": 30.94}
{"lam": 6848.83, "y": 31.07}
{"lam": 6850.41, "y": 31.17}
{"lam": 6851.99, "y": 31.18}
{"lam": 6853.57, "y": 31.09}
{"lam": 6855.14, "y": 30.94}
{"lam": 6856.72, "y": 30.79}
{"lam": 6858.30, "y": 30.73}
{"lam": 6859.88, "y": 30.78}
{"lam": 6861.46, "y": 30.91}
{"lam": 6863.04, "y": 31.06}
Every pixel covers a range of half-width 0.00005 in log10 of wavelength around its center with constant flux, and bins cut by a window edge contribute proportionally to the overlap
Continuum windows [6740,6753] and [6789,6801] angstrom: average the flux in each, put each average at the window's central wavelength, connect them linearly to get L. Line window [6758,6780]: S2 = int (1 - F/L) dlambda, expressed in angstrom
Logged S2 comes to -0.1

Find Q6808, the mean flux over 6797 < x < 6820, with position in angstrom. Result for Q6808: 31.4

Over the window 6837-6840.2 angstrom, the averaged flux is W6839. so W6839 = 31.2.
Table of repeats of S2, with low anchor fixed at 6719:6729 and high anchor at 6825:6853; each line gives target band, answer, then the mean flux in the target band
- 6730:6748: 0.0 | 31.8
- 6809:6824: -0.1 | 31.5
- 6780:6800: -0.2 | 31.8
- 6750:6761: -0.1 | 31.9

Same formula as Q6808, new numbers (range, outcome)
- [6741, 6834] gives 31.7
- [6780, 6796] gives 31.8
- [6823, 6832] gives 31.4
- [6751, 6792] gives 31.9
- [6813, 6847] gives 31.3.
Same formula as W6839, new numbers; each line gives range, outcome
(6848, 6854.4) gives 31.2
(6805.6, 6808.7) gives 31.4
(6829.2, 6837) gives 31.5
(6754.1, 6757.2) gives 31.8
